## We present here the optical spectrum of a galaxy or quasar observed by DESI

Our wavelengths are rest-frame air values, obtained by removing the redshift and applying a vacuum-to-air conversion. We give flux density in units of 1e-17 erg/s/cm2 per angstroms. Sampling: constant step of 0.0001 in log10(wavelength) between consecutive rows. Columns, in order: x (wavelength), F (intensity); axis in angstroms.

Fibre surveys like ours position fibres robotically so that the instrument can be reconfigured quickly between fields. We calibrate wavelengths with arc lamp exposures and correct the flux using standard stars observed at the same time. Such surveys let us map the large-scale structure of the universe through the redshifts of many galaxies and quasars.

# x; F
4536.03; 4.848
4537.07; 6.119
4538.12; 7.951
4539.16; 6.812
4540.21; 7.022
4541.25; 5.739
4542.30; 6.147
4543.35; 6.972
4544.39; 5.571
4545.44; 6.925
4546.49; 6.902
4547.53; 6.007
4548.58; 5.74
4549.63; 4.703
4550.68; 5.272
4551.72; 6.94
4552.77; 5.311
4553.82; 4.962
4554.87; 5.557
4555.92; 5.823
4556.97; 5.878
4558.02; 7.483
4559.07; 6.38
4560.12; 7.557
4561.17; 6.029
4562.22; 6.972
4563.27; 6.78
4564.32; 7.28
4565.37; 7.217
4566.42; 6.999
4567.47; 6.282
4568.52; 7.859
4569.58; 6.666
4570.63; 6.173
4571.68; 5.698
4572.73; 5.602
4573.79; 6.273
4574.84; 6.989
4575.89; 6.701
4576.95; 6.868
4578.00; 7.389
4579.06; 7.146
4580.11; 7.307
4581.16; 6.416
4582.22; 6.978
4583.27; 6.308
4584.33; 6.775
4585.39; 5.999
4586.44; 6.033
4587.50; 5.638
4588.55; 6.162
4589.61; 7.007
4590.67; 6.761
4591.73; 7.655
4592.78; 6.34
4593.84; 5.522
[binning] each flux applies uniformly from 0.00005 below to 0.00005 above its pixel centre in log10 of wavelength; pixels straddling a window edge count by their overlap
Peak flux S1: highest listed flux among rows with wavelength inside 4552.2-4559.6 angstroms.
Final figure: 7.483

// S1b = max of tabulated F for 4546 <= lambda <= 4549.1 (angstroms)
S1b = 6.902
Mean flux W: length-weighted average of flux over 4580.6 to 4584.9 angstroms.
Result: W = 6.61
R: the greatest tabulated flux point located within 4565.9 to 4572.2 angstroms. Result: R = 7.859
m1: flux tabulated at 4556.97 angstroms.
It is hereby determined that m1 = 5.878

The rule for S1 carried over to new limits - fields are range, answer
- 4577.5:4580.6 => 7.389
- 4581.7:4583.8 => 6.978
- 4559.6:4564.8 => 7.557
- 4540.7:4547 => 6.972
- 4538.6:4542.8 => 7.022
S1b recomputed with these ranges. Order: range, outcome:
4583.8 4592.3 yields 7.655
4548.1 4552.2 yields 6.94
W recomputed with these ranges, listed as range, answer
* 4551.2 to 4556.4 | 5.71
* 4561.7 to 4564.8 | 7.01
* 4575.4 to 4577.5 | 6.79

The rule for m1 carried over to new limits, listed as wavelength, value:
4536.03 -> 4.848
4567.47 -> 6.282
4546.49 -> 6.902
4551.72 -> 6.94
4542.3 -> 6.147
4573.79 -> 6.273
